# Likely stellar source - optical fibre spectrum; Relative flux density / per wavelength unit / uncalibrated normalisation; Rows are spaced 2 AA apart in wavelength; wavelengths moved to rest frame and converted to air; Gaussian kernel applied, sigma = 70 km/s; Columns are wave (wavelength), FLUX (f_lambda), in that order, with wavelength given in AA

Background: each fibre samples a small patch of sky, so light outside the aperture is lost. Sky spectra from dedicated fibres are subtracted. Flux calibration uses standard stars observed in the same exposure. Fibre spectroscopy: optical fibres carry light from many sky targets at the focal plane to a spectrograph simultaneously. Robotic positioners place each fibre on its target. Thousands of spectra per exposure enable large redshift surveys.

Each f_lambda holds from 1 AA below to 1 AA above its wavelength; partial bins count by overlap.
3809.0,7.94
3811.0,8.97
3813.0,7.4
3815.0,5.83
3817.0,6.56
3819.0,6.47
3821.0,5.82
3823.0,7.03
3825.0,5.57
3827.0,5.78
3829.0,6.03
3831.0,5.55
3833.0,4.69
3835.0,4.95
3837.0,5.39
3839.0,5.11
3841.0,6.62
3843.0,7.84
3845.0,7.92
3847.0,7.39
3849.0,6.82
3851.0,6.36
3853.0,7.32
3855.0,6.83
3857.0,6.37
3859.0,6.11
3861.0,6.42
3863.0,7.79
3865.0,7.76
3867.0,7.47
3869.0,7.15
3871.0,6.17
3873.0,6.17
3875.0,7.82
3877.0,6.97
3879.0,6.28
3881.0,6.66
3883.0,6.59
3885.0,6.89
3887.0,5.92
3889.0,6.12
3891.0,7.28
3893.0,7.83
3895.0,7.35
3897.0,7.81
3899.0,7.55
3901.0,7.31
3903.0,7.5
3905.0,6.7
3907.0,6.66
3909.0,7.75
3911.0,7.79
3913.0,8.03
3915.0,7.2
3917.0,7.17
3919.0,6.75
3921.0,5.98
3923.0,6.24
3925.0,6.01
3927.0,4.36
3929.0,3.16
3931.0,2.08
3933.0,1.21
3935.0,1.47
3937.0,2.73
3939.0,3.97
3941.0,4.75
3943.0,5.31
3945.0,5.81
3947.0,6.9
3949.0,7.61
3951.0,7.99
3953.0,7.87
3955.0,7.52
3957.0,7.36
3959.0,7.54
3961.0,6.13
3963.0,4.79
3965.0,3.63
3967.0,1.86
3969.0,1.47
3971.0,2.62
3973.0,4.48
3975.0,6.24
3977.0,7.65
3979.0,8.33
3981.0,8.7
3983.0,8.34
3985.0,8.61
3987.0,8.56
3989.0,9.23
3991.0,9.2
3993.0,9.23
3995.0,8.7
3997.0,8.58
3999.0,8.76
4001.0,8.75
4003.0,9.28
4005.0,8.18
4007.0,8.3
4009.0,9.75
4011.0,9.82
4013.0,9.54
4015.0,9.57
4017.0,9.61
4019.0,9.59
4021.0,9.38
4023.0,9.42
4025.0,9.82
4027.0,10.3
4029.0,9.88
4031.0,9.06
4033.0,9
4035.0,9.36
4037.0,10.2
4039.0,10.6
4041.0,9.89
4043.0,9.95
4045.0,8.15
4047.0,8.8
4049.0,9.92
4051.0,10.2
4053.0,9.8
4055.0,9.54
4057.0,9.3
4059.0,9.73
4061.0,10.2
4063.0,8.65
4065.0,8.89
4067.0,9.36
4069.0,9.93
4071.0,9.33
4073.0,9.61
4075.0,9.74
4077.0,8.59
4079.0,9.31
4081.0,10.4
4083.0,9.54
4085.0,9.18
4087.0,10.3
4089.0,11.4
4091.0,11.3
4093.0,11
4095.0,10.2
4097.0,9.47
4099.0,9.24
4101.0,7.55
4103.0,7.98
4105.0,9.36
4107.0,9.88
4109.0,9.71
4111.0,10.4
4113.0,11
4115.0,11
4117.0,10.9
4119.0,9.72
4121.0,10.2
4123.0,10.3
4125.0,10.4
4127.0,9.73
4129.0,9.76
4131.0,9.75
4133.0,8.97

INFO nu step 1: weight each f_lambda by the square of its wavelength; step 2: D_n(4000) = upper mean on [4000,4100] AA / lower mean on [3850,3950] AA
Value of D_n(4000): 1.7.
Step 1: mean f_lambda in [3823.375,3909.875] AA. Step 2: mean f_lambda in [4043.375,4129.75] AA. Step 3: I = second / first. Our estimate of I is 1.5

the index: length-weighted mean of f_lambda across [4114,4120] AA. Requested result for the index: 10.5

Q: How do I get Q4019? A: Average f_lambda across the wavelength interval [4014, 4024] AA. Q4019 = 9.51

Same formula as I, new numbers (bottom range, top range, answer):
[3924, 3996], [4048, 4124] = 1.67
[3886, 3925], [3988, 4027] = 1.30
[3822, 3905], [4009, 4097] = 1.45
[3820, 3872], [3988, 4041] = 1.45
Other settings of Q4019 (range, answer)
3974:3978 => 6.95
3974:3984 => 7.85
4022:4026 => 9.62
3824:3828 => 5.68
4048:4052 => 10.1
